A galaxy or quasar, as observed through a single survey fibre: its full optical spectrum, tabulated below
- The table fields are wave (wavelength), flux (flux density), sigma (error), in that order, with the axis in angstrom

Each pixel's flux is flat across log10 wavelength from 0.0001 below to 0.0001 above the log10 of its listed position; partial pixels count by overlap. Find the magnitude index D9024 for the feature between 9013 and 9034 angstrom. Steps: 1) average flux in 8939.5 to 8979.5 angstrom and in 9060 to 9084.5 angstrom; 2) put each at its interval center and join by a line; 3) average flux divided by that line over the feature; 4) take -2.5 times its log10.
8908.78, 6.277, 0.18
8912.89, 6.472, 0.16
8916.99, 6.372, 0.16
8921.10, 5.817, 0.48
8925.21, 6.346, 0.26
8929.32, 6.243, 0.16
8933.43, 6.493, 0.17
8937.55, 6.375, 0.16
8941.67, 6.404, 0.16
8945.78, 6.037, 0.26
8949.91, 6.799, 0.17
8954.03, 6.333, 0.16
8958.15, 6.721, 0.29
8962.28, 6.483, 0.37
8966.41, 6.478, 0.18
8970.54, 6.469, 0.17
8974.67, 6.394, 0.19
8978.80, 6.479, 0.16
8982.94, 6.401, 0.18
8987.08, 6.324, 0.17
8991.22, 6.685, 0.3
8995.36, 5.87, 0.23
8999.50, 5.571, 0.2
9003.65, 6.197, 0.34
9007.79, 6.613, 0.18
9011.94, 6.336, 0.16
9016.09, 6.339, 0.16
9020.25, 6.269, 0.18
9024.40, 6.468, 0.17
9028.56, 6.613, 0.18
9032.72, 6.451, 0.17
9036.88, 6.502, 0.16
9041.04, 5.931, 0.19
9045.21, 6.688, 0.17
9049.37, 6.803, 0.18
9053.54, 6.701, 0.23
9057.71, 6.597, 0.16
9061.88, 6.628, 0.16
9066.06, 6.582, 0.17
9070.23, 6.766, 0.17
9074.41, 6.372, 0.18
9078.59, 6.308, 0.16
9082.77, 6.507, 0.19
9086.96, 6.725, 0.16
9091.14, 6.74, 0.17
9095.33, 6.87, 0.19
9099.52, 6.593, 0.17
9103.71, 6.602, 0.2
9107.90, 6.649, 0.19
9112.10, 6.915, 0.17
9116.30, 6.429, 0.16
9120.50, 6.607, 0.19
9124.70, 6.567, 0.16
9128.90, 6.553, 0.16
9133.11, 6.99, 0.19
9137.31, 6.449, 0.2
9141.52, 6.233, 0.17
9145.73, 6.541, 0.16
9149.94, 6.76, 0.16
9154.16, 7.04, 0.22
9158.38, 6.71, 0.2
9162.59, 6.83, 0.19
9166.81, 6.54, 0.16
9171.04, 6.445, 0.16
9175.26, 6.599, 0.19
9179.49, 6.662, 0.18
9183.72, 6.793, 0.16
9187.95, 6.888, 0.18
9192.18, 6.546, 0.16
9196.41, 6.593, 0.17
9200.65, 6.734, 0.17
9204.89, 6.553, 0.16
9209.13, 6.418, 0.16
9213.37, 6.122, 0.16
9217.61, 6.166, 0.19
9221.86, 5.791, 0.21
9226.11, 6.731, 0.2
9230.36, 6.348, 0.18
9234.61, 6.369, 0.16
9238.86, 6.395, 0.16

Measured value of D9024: 0.01 mag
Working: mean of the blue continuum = 6.46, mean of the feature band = 6.42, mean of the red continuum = 6.53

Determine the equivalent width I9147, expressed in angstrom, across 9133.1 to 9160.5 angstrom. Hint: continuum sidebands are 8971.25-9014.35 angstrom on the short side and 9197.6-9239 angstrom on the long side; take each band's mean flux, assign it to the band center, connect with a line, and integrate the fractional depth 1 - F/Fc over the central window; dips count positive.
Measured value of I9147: -1.33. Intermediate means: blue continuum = 6.29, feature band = 6.65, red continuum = 6.37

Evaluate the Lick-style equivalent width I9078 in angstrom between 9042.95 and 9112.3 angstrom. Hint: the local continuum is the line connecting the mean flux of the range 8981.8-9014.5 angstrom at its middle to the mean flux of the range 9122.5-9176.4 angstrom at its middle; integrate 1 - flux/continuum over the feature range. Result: -2.0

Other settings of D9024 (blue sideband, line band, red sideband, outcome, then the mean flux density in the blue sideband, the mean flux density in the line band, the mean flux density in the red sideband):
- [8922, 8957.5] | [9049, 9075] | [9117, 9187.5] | -0.02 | 6.37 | 6.64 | 6.65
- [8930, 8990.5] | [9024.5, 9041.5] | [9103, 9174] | 0.02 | 6.44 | 6.43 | 6.64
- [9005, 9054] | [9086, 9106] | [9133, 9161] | -0.02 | 6.47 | 6.71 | 6.66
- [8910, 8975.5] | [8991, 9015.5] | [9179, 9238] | 0.04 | 6.39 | 6.19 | 6.47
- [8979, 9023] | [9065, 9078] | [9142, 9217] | -0.02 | 6.27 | 6.54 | 6.62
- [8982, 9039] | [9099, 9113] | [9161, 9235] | -0.04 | 6.33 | 6.68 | 6.51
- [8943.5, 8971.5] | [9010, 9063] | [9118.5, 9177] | 0.01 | 6.47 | 6.48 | 6.63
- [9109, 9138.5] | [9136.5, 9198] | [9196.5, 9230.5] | -0.02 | 6.65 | 6.65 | 6.37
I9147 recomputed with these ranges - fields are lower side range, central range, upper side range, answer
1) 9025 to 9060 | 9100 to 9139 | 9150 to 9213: -0.23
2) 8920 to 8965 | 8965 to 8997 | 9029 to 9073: 0.26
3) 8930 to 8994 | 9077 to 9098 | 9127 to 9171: -0.16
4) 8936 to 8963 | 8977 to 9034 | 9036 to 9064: 1.57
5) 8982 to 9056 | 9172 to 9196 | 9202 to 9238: -1.30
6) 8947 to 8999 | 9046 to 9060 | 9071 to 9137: -0.33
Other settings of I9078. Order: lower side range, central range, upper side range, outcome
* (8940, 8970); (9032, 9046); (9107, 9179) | 0.4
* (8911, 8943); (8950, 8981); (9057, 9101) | -0.5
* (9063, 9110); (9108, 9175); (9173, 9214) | -0.3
